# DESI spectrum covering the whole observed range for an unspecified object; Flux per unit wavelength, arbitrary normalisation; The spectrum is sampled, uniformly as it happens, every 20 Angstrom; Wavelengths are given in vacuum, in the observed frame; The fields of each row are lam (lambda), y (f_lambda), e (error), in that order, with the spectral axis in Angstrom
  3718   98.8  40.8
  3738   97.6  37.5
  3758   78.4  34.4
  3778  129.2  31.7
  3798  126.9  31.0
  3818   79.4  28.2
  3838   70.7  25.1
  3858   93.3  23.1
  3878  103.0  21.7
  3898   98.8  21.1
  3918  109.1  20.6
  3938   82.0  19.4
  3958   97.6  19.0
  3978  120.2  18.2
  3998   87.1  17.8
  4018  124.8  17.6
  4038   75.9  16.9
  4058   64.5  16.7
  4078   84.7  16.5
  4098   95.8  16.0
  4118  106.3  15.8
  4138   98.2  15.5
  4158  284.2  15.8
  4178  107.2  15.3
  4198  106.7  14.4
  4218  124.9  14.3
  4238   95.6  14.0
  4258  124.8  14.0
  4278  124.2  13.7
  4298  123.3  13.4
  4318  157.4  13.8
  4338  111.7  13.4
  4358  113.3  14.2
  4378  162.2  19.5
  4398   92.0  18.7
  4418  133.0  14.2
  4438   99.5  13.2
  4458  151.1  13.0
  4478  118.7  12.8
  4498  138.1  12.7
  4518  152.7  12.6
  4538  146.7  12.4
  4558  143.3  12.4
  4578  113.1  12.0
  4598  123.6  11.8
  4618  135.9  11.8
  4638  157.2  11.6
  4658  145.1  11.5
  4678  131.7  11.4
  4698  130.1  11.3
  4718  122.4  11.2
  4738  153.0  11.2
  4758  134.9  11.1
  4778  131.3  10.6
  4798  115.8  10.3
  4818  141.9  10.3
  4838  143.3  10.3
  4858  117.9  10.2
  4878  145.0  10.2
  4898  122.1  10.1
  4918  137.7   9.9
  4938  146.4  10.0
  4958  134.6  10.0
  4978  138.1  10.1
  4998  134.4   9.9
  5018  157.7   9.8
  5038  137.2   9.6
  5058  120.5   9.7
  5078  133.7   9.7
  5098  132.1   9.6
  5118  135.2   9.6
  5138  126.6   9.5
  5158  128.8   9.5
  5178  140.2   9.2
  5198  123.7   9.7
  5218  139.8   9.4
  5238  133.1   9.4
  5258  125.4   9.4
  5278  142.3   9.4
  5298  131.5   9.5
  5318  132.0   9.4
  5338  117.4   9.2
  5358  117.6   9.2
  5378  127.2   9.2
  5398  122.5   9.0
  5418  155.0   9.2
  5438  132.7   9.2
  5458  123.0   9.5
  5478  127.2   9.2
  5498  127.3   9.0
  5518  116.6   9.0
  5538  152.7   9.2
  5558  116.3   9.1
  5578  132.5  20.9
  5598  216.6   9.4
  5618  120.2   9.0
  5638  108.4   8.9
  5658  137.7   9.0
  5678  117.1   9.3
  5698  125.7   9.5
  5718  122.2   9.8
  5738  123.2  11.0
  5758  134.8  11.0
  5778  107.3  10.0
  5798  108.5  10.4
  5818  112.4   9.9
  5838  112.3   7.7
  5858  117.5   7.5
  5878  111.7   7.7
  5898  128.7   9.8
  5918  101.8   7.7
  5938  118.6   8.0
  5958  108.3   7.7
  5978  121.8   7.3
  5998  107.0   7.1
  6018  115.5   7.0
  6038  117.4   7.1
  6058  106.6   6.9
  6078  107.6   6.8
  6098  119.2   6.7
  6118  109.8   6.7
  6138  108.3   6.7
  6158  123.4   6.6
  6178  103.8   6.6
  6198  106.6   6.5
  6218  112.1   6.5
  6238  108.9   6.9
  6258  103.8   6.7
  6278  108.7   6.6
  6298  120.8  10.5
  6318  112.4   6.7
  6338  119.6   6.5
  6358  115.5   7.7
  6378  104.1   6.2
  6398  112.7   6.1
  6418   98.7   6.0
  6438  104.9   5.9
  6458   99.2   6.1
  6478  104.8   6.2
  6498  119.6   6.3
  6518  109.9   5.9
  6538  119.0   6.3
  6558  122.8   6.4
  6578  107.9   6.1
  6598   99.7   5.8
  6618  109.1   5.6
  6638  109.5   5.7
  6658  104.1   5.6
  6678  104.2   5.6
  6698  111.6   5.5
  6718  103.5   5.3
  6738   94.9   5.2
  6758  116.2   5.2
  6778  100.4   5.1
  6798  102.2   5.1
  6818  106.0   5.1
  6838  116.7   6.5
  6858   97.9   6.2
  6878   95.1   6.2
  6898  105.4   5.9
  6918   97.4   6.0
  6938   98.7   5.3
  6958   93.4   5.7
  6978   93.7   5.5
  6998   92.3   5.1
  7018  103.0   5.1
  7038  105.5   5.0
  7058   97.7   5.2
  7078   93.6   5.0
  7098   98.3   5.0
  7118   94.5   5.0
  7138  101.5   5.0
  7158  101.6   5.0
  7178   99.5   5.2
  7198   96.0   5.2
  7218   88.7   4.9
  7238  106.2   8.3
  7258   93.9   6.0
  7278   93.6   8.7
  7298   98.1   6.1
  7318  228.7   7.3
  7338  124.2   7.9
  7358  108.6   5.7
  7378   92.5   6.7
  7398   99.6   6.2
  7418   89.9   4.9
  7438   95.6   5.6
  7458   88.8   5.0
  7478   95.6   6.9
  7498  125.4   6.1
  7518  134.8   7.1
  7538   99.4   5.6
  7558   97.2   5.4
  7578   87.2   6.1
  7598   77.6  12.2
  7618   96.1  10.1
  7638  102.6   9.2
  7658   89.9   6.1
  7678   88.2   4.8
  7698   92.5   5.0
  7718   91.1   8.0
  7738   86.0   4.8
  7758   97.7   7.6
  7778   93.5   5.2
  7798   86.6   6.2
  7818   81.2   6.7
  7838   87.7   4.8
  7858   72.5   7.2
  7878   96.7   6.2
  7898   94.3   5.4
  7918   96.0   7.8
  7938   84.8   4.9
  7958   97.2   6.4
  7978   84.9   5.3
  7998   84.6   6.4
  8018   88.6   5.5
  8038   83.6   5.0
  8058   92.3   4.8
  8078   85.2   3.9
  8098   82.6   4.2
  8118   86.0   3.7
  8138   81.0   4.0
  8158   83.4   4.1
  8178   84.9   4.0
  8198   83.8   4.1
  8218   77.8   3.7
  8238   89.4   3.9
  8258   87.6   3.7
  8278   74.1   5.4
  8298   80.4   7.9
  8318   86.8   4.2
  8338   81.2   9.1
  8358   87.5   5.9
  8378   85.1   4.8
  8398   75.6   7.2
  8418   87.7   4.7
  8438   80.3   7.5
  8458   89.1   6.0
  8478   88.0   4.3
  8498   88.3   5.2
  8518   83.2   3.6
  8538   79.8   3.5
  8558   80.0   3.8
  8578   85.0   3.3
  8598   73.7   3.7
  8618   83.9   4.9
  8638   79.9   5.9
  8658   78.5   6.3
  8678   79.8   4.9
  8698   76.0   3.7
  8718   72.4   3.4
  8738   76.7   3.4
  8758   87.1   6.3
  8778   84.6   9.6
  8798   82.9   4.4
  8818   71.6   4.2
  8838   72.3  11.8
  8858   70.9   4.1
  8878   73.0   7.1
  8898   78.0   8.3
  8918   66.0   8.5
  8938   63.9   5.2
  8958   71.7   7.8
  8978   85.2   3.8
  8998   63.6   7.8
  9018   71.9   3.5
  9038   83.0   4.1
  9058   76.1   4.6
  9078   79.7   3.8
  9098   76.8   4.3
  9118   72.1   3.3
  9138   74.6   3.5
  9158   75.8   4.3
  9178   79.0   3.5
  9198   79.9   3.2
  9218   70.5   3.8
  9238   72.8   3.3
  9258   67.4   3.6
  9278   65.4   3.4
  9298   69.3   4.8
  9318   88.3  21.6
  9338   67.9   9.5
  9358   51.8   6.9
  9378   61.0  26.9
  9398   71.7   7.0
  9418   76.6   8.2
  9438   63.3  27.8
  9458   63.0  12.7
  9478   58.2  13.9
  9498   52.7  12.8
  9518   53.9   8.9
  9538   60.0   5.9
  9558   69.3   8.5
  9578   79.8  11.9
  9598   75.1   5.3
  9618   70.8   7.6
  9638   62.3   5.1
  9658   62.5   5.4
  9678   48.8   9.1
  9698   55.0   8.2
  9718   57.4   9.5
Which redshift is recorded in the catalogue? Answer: 0.12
